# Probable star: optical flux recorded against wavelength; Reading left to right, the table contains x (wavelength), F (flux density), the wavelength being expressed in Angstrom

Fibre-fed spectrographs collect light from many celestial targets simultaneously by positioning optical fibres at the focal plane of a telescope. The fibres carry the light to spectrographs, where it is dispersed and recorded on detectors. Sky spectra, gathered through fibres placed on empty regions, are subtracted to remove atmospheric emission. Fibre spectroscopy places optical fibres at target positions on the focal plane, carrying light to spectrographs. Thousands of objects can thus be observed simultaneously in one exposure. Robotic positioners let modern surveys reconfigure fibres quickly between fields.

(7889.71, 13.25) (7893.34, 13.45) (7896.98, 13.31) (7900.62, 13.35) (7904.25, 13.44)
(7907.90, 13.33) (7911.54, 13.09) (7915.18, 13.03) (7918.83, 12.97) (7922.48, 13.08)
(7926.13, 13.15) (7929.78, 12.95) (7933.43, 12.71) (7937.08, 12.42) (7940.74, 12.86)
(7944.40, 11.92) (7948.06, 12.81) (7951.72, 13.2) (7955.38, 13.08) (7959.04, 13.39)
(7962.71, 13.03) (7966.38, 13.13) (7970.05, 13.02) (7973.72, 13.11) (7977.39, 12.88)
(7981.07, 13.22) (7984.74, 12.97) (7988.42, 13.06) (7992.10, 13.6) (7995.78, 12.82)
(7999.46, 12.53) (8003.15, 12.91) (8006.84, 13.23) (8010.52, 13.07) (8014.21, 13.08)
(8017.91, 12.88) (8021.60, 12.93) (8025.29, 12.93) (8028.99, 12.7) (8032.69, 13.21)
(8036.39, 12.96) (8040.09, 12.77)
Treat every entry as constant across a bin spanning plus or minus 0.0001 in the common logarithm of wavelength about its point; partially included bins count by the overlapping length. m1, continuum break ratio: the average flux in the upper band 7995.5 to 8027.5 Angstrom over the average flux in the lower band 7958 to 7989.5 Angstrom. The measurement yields 0.99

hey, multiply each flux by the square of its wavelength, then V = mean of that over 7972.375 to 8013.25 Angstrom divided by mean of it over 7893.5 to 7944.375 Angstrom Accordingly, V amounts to 1.0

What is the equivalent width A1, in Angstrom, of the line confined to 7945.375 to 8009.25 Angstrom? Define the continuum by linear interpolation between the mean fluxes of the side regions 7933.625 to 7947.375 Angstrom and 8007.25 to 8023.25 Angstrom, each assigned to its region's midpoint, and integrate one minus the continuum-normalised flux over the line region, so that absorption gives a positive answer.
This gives -1.5 Angstrom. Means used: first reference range 12.5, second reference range 13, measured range 13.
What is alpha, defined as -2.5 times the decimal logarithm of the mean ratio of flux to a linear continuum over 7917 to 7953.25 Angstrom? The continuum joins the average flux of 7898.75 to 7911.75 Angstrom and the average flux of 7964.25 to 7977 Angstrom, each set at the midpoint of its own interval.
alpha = 0.03 mag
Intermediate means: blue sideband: 13.3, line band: 12.8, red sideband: 13.1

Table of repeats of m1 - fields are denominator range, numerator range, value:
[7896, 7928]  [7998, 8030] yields 0.98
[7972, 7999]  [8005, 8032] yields 0.99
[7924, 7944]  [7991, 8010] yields 1.02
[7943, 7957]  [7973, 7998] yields 1.02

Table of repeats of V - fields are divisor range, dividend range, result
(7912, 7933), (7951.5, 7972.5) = 1.02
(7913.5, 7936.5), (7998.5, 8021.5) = 1.02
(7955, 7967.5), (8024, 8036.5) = 1.00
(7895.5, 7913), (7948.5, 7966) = 1.00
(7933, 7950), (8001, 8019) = 1.06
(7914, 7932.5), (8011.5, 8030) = 1.02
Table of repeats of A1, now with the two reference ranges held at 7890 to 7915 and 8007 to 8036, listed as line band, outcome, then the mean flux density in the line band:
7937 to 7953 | 0.7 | 12.6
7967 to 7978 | 0.1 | 13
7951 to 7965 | 0.0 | 13.2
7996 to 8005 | 0.2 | 12.7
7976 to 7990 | 0.1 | 13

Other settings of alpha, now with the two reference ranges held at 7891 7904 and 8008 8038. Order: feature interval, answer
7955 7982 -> 0.00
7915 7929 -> 0.02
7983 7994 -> -0.01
